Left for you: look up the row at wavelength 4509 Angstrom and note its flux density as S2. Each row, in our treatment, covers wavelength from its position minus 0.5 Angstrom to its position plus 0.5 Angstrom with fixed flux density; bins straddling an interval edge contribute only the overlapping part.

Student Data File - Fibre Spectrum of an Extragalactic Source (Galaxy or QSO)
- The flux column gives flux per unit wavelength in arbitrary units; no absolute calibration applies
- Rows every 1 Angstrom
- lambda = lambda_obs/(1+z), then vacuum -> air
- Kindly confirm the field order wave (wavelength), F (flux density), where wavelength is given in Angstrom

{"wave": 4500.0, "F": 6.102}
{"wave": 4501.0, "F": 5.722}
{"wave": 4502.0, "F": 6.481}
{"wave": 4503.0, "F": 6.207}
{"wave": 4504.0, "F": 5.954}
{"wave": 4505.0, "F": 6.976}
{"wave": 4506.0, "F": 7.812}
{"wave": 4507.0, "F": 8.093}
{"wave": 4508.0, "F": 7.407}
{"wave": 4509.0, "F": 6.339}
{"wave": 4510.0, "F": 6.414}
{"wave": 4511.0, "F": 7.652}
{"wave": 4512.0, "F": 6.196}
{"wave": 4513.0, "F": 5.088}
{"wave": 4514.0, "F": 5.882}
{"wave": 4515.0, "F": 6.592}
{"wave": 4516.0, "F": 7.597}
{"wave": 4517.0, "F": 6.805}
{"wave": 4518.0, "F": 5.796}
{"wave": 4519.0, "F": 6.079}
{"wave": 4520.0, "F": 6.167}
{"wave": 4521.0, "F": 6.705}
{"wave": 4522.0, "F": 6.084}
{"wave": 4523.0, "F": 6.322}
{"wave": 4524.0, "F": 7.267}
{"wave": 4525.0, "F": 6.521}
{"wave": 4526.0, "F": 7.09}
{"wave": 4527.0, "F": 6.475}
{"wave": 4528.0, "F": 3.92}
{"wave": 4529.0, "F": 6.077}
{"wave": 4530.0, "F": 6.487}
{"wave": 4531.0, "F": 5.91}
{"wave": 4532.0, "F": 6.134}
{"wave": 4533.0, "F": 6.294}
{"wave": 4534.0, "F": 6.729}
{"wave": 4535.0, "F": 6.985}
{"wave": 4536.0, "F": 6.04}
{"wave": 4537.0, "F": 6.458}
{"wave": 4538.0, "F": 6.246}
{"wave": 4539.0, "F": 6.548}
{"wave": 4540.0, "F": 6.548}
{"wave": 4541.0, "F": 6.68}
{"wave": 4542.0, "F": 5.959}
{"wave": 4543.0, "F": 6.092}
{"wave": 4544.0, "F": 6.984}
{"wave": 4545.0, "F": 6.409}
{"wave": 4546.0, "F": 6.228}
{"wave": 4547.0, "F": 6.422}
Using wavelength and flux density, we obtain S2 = 6.339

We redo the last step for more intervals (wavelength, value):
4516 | 7.597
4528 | 3.92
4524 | 7.267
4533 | 6.294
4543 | 6.092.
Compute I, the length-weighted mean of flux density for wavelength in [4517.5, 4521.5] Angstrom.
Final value 6.19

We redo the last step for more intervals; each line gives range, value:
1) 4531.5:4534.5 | 6.39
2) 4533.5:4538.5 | 6.49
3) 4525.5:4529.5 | 5.89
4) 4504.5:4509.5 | 7.33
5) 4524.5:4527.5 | 6.7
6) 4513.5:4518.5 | 6.53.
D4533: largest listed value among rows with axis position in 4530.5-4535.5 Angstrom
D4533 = 6.985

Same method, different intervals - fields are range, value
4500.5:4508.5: 8.093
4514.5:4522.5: 7.597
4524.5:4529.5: 7.09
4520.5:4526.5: 7.267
